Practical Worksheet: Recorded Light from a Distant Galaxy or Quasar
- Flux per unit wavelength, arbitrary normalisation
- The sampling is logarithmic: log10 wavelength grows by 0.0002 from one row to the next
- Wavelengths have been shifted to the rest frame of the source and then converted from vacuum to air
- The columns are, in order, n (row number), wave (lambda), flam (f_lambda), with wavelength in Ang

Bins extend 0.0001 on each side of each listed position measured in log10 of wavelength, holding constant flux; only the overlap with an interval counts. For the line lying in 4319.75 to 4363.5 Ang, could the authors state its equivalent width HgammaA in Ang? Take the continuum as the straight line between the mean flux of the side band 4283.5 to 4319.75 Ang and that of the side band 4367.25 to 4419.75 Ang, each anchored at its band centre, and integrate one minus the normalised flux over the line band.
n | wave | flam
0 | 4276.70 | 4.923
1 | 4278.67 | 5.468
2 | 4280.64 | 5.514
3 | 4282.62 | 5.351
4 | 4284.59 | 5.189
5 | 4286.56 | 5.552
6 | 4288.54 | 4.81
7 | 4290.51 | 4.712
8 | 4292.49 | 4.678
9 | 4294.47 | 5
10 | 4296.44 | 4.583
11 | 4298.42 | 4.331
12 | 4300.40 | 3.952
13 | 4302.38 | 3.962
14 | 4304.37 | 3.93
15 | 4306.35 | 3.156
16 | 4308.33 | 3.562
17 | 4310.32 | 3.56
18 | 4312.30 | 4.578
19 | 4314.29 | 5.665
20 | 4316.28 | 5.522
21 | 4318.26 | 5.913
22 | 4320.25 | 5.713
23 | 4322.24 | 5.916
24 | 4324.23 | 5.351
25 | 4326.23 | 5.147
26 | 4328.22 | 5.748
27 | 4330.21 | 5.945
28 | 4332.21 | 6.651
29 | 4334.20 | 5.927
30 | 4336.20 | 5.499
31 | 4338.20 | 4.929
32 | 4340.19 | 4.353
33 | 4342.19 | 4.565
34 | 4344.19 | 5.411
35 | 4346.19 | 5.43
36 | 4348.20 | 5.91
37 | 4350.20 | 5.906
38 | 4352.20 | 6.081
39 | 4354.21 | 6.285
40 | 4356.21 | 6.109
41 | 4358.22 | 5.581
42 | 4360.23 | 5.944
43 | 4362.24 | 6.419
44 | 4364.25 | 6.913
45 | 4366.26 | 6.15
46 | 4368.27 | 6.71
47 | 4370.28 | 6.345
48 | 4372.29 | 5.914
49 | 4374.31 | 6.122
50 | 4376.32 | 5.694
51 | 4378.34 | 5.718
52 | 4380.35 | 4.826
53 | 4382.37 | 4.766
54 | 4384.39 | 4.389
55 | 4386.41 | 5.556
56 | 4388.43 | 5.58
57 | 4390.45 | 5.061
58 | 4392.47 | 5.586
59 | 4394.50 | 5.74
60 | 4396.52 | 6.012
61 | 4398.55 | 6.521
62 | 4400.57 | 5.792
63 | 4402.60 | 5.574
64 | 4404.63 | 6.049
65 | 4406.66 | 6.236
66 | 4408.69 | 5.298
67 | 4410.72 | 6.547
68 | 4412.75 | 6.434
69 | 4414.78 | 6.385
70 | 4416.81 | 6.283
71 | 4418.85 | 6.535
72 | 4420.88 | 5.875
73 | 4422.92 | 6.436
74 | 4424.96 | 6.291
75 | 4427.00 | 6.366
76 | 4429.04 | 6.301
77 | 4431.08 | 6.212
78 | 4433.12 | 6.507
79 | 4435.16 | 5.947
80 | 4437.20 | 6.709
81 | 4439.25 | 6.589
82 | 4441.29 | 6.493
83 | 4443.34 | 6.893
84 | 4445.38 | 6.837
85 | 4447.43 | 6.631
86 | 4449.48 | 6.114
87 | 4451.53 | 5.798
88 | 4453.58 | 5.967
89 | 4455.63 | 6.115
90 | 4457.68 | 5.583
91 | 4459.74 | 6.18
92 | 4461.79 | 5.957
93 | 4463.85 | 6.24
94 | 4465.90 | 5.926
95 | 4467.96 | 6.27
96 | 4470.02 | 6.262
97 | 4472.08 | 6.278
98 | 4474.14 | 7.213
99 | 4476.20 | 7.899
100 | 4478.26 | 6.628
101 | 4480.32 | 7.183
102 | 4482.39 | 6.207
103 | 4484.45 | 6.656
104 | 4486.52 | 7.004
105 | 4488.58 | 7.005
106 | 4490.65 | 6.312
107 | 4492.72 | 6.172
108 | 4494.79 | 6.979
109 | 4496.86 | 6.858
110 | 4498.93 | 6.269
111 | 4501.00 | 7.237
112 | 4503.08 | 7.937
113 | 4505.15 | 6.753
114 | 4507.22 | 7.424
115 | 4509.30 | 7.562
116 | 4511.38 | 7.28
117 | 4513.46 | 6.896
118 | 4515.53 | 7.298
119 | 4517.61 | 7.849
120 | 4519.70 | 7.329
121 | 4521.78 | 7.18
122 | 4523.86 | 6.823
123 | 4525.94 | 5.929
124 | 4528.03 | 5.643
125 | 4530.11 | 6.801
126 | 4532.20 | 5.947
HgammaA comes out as -4.6 Ang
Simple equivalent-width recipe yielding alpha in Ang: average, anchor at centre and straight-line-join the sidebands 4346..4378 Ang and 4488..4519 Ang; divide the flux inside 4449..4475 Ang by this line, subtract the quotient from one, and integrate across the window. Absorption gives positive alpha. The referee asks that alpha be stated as 2.4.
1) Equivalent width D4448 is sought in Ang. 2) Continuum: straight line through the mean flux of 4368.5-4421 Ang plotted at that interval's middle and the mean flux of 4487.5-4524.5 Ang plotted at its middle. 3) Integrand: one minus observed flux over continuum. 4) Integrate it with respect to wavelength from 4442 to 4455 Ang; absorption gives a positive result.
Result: 0.1 Ang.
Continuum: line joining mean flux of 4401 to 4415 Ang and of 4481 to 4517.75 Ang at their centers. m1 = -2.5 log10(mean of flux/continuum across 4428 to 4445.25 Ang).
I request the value -0.02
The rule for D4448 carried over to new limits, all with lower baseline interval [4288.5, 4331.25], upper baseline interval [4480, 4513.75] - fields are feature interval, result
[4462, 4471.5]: 0.6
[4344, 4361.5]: -1.9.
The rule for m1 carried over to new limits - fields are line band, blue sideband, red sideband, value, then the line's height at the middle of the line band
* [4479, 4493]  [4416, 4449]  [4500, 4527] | 0.04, 6.93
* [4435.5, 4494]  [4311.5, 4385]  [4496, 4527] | 0.04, 6.7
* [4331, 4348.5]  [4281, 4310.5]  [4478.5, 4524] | -0.08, 5.01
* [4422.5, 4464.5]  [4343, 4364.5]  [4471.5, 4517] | 0.05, 6.6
